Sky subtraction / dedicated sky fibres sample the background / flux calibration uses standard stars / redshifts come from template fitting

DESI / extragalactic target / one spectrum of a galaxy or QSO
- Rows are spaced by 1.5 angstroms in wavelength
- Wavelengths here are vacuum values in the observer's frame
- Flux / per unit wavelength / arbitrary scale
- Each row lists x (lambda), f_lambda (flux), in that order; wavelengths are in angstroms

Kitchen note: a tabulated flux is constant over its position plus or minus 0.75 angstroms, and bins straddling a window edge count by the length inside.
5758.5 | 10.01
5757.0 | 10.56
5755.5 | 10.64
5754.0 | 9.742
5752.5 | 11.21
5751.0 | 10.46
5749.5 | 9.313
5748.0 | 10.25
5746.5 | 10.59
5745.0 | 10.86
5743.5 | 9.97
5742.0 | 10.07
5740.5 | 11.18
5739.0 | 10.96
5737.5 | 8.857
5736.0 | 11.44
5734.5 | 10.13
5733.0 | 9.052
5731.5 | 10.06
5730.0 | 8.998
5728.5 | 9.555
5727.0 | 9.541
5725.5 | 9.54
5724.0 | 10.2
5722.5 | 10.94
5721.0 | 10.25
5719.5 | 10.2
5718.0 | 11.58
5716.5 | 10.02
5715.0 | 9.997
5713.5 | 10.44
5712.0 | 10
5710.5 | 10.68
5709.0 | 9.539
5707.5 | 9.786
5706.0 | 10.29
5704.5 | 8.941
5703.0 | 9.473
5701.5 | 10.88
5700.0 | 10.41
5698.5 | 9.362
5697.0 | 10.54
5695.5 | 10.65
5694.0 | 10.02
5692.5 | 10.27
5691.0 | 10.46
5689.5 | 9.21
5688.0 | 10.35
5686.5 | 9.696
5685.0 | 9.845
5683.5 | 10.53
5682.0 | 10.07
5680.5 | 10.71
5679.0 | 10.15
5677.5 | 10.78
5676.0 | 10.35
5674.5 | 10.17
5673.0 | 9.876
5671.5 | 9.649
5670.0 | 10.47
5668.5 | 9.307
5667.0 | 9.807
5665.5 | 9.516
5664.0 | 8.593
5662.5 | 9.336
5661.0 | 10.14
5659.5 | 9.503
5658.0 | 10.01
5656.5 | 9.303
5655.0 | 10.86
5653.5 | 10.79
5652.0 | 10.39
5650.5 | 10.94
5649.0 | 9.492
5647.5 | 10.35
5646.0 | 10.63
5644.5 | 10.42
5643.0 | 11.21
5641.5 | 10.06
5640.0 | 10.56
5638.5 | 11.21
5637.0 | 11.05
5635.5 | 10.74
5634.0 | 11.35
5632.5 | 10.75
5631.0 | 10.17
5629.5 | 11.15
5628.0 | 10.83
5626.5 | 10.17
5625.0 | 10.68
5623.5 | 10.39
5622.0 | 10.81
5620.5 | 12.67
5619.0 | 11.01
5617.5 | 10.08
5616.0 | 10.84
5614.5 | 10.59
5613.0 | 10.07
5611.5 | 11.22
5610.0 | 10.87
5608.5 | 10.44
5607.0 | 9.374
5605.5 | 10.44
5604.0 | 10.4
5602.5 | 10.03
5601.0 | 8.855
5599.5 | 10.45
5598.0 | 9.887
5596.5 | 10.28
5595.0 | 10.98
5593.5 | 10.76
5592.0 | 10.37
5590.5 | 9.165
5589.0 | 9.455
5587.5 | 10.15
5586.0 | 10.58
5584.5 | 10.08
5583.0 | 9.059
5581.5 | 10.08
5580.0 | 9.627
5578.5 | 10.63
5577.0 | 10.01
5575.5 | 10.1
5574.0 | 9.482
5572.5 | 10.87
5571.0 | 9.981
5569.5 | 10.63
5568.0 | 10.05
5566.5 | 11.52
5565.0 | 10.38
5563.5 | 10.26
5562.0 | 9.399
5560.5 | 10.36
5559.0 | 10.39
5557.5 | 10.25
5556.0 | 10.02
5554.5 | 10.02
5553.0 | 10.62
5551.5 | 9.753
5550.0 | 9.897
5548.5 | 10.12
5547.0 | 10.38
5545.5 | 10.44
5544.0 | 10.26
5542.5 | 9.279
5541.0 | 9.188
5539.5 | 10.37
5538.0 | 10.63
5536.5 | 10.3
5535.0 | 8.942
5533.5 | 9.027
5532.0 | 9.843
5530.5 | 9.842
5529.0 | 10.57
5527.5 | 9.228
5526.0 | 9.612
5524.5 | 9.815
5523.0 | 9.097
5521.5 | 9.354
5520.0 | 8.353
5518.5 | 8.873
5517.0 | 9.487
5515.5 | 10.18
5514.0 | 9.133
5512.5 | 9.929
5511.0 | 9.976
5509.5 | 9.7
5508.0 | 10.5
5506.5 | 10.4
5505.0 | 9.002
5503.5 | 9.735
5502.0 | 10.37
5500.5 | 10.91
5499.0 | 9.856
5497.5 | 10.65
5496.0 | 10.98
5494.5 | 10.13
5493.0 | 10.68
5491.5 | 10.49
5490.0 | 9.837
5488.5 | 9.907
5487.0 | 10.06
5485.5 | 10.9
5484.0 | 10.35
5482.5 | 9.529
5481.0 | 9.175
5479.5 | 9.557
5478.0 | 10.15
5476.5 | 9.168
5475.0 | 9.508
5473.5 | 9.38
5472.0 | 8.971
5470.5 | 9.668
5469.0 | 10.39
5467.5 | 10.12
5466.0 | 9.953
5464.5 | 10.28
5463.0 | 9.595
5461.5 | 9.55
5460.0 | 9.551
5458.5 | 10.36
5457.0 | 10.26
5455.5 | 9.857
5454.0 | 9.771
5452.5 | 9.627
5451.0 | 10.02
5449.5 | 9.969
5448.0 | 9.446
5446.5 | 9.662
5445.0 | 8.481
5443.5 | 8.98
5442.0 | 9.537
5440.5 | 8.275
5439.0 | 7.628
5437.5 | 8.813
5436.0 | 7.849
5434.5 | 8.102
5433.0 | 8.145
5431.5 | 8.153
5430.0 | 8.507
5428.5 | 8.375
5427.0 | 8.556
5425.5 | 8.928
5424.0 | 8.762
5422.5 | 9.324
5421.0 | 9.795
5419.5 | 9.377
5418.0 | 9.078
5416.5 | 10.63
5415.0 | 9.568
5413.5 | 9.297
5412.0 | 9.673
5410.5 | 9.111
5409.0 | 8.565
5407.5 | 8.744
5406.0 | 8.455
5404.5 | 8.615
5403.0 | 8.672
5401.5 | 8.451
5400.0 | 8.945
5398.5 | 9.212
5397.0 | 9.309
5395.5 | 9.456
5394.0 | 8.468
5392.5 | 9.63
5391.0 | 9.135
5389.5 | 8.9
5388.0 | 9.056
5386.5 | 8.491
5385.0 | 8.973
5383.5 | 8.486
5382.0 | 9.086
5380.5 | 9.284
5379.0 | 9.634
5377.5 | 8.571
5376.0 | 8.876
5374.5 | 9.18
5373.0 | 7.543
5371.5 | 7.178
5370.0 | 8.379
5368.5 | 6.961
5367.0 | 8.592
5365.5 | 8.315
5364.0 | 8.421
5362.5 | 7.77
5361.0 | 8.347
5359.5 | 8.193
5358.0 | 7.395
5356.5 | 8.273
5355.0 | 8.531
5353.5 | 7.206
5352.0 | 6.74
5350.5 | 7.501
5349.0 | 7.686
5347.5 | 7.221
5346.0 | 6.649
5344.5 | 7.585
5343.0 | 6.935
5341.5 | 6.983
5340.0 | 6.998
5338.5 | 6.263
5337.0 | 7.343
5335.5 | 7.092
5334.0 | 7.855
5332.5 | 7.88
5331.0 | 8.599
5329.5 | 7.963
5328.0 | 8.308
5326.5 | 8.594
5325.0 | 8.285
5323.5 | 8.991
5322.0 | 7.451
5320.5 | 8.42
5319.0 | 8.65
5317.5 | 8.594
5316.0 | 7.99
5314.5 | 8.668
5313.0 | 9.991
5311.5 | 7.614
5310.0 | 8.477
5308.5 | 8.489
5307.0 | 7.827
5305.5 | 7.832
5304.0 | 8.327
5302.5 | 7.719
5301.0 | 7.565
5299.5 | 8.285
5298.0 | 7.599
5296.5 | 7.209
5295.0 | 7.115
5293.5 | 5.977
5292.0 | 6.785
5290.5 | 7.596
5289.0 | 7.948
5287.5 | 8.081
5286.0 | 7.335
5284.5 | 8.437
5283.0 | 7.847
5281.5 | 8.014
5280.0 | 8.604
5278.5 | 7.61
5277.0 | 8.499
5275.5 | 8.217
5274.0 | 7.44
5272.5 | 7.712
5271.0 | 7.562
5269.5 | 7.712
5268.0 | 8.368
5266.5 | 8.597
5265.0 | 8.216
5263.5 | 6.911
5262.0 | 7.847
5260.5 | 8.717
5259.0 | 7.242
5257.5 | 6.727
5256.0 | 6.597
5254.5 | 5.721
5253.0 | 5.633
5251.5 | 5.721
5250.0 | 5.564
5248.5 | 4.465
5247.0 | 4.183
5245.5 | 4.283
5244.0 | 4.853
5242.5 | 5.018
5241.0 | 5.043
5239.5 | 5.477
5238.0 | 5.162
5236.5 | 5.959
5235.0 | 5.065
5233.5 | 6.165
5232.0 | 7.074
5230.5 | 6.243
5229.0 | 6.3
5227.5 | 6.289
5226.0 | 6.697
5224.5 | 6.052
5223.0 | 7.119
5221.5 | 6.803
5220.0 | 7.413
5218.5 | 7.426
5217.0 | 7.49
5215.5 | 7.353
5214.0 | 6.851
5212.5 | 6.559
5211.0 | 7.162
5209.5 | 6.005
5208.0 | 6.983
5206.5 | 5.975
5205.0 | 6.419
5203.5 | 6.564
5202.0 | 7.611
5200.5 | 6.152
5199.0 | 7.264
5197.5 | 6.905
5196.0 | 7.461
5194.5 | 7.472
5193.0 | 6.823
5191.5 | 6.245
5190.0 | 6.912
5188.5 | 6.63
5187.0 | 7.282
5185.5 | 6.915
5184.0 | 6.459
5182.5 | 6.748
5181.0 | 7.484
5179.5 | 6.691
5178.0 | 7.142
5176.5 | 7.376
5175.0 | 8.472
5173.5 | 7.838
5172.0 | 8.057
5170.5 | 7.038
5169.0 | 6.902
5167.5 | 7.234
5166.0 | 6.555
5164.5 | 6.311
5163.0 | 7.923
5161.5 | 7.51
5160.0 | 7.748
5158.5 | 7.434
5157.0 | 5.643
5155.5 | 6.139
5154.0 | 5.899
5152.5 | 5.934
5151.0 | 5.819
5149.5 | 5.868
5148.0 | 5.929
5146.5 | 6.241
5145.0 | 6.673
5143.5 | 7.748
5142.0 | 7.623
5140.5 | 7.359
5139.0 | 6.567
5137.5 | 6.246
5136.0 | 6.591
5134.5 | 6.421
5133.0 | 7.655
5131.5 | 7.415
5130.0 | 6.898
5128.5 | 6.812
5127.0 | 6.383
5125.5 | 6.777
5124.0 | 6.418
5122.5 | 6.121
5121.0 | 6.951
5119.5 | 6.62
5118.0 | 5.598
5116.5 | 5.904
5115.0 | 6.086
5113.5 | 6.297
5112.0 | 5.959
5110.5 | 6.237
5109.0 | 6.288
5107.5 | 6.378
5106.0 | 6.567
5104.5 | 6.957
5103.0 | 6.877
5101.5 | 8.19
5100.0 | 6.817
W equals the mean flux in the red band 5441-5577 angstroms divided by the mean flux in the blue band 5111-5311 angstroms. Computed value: 1.44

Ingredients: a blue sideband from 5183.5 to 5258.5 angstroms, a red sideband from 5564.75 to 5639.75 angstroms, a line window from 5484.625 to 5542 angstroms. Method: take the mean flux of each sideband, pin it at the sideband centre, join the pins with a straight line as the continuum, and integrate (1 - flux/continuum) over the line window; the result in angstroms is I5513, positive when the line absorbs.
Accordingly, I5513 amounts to -2.6 angstroms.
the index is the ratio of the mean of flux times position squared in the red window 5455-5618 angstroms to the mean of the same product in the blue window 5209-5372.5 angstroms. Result 1.50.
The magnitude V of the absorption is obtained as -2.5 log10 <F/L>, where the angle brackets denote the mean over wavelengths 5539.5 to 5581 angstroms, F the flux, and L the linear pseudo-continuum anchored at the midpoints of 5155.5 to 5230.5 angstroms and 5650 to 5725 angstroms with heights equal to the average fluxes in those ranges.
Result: -0.10 mag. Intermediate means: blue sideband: 6.96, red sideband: 10.1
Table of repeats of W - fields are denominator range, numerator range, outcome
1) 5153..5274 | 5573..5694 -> 1.53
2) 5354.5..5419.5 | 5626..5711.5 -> 1.17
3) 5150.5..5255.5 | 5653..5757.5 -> 1.55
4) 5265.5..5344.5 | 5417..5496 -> 1.20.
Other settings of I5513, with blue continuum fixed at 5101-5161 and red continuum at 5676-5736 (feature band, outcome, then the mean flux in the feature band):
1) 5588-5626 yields -3.6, 10.4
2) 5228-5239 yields 1.9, 5.99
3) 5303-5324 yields -1.8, 8.36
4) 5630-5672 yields -2.1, 10.2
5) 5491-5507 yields -2.6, 10.3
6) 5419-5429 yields -0.8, 9.02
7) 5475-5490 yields -1.9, 9.85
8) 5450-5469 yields -3.0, 9.93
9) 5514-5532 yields -1.0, 9.49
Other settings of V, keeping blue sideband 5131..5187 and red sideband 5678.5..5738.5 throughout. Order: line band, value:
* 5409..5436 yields -0.069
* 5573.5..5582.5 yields -0.074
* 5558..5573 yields -0.125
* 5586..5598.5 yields -0.084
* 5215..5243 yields 0.157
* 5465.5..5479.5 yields -0.115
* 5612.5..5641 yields -0.127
